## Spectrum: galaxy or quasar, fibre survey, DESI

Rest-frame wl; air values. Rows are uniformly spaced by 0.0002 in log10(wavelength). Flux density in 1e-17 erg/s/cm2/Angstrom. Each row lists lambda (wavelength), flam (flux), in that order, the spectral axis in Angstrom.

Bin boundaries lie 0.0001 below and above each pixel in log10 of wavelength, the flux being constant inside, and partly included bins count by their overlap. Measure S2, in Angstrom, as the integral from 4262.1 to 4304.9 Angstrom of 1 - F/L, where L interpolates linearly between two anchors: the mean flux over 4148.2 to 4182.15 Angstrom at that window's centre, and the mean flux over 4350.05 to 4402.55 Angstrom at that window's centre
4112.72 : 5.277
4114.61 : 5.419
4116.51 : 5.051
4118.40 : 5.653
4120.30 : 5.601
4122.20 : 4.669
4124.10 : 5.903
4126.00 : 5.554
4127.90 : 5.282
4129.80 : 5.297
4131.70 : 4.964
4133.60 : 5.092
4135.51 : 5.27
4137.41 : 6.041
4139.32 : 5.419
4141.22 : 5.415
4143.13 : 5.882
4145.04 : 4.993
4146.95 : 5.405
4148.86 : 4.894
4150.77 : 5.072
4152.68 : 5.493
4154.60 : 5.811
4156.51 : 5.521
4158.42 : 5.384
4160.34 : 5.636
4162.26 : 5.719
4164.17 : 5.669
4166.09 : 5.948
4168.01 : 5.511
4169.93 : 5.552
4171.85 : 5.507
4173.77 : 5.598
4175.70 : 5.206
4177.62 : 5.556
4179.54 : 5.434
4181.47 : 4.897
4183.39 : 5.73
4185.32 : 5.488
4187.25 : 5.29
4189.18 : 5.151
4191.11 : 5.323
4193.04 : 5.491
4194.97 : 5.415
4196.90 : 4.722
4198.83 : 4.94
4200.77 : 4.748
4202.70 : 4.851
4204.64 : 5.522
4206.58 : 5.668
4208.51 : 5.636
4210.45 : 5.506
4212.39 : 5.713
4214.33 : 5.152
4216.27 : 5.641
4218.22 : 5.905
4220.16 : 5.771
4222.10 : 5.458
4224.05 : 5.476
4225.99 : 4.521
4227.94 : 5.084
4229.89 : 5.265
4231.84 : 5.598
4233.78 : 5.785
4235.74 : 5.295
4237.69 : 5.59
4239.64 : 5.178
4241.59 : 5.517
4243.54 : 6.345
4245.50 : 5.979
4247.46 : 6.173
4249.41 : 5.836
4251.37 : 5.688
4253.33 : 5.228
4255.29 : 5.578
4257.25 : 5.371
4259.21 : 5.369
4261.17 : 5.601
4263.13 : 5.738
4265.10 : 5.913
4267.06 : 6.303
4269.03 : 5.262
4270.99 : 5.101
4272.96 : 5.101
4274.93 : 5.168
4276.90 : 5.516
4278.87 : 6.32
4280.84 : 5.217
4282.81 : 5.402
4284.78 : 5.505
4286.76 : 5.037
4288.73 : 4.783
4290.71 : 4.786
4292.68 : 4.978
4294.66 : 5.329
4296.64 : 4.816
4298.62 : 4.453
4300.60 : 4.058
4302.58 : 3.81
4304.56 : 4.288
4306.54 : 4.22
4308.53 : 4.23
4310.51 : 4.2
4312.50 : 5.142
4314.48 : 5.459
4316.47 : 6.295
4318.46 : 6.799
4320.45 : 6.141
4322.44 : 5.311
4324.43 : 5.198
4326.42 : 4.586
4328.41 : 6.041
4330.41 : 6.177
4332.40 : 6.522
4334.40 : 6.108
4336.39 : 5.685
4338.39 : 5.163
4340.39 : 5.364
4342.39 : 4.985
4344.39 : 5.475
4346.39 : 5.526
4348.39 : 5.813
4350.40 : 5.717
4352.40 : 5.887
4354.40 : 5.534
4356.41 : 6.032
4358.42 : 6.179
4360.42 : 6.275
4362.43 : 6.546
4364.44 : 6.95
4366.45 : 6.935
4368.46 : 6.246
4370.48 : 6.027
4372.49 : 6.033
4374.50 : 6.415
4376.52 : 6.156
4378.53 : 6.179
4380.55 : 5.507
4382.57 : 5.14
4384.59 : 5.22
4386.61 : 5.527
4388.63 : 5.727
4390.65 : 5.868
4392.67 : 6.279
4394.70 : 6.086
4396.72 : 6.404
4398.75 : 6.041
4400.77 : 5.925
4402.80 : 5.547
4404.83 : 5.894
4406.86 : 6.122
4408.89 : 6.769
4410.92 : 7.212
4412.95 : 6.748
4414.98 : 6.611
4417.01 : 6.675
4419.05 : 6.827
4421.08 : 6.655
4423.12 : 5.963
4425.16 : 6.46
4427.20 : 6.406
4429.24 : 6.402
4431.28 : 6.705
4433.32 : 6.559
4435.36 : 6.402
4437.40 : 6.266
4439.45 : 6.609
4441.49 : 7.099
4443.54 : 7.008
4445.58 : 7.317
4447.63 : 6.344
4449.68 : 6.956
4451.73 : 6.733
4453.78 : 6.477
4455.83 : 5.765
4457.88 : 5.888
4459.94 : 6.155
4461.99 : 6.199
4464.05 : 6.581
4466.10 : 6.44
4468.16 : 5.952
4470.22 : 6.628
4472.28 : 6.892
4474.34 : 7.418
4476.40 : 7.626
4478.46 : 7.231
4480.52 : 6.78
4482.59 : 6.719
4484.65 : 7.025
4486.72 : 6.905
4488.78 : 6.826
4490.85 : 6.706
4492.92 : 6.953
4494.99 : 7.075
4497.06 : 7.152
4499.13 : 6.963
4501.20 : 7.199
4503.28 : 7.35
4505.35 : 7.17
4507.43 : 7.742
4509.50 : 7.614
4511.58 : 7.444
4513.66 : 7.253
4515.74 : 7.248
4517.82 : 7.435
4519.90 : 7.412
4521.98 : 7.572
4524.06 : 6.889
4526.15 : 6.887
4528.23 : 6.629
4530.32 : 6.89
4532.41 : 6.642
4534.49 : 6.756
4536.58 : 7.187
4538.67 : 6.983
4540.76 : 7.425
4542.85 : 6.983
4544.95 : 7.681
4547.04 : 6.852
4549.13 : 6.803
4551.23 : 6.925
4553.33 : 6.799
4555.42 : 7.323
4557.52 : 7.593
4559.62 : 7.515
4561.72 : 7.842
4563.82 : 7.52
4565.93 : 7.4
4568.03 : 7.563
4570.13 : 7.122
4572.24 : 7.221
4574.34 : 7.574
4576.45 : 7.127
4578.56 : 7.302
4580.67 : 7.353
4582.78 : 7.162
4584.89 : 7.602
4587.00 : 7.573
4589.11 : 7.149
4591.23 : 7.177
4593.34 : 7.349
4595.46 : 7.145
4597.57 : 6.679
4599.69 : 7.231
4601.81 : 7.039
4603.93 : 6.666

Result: 4.74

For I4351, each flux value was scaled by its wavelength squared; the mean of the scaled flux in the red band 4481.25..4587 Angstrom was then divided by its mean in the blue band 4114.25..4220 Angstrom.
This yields 1.6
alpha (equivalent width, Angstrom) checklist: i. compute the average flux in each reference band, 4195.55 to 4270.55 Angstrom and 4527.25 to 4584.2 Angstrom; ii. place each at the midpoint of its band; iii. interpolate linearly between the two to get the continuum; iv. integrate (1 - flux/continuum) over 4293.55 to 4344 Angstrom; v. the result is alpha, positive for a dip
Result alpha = 6.2 Angstrom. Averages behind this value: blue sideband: 5.5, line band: 5.22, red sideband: 7.19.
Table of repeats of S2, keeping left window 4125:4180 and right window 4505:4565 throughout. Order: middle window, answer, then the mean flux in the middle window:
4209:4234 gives 1.4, 5.45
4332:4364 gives 2.7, 5.81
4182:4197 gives 0.7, 5.35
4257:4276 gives 1.5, 5.5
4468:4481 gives -0.1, 7.01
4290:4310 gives 5.4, 4.49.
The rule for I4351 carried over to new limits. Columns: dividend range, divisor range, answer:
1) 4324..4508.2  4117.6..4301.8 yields 1.30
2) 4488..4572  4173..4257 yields 1.53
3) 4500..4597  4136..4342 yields 1.55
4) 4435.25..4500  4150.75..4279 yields 1.38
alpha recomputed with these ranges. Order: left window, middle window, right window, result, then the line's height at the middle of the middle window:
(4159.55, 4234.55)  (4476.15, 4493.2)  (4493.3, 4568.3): 0.0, 6.96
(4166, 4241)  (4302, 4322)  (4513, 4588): 2.9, 5.96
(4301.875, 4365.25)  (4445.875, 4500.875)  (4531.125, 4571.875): -0.9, 6.61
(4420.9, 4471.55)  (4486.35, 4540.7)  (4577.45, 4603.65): -2.4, 6.82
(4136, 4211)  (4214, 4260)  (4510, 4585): 1.4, 5.72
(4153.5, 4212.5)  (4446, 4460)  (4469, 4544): 0.9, 6.82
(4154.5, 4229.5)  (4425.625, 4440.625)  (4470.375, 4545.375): 0.5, 6.71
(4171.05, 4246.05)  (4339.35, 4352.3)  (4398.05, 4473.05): 1.2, 6.05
